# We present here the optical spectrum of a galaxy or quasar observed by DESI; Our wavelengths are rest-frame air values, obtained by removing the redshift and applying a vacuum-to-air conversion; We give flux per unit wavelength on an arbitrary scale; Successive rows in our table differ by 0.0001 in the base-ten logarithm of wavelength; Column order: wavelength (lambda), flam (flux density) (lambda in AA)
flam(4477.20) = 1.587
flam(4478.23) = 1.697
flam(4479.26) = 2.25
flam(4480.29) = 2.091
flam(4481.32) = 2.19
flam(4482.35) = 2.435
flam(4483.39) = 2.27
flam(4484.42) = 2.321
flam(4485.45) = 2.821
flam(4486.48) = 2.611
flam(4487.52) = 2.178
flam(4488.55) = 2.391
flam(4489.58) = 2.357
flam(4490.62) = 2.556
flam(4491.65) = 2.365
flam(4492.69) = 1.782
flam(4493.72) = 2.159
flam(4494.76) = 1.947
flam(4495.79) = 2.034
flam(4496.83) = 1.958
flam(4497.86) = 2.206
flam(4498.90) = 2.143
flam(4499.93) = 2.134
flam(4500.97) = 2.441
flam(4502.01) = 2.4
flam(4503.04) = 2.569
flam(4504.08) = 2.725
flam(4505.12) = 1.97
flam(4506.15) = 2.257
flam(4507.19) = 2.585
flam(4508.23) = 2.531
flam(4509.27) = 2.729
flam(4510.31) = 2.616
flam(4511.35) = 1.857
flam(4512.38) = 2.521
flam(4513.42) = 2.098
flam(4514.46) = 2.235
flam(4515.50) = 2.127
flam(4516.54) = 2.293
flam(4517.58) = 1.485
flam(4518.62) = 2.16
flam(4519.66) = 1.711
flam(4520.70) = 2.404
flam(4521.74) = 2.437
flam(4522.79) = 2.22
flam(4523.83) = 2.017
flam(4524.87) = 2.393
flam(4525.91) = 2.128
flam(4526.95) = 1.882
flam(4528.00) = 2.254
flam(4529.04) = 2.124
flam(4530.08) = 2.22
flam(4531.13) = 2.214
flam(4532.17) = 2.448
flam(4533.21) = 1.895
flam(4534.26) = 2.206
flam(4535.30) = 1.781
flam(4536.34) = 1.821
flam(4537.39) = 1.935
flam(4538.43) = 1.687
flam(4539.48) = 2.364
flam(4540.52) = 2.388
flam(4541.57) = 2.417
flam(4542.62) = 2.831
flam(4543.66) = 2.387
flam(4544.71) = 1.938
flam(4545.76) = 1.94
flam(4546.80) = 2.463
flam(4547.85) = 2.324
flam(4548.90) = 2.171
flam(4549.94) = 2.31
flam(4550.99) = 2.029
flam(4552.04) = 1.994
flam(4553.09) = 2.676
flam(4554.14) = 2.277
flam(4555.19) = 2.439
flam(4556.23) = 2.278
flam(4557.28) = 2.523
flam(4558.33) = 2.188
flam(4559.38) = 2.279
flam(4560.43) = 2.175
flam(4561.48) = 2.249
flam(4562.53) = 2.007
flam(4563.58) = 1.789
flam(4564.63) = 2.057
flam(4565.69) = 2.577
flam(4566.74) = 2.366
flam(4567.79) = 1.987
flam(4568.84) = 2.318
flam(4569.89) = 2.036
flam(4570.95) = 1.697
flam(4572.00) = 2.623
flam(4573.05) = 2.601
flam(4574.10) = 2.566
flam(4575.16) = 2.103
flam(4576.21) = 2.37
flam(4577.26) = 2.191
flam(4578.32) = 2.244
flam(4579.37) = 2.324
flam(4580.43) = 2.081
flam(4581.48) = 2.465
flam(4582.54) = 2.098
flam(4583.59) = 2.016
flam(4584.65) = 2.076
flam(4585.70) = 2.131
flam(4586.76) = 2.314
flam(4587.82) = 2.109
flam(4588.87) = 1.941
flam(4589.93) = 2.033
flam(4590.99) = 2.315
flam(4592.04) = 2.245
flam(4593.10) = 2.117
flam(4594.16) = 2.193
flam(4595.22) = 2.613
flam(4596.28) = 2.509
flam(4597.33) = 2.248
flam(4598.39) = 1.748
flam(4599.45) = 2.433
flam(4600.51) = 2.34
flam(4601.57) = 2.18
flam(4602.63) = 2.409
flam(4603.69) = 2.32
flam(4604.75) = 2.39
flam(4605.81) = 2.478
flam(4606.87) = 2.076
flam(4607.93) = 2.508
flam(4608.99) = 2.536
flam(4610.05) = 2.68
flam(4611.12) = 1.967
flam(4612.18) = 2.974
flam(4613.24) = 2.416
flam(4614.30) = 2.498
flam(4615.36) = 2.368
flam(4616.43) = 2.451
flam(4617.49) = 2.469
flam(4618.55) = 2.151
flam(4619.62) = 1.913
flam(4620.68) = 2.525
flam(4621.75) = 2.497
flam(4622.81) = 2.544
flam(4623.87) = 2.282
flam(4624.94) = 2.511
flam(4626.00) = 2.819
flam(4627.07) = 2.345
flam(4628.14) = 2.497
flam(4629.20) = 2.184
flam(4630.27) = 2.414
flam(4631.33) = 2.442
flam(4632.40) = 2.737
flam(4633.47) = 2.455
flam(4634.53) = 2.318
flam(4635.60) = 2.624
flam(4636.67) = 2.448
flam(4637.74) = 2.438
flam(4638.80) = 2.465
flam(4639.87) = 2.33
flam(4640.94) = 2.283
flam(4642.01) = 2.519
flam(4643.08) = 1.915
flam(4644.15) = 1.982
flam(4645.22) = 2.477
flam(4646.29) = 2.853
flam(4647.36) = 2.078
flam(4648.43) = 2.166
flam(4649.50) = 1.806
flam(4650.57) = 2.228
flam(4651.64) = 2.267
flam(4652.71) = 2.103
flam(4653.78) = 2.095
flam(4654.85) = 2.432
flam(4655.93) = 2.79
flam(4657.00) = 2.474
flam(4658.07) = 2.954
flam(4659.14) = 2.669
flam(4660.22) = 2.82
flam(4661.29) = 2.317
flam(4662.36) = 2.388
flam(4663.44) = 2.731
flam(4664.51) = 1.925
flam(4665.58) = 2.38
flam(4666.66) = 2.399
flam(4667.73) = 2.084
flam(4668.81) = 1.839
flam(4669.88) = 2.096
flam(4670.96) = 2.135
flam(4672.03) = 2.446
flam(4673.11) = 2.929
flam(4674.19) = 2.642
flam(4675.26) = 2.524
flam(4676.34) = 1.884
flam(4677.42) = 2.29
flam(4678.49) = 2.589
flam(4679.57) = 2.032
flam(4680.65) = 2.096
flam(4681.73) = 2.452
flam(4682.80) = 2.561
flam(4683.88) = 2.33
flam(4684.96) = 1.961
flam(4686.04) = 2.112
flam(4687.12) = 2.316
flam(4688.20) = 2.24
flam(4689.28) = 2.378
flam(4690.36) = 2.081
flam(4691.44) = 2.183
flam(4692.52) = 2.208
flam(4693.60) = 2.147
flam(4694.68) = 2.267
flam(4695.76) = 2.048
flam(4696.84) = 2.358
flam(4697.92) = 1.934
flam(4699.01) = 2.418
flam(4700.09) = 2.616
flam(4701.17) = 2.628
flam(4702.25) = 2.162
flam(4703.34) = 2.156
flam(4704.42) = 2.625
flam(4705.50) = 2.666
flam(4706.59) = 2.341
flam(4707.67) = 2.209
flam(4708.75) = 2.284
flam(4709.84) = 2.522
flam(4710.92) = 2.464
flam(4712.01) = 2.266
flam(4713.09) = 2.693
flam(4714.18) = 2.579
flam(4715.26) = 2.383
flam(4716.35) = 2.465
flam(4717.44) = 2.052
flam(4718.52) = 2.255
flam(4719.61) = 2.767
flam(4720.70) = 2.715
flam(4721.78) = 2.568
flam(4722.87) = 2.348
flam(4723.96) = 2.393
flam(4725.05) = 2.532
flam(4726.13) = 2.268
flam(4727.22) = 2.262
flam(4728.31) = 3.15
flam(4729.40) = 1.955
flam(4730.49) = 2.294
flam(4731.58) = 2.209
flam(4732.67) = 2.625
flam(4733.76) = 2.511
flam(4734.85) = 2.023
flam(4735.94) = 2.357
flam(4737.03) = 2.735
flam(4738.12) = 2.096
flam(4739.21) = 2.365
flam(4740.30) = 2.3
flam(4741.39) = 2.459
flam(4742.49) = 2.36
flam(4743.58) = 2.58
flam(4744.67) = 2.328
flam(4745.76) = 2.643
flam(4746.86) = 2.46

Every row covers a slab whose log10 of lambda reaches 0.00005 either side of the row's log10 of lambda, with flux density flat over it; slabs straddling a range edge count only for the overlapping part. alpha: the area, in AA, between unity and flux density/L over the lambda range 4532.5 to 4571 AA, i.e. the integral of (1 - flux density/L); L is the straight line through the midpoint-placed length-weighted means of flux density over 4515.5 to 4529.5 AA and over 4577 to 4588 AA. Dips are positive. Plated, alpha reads -0.7 AA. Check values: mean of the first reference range 2.12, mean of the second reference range 2.19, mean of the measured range 2.19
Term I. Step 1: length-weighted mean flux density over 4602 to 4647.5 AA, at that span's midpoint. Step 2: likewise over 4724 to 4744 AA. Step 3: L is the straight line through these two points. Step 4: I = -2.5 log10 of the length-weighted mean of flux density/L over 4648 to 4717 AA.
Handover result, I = 0.03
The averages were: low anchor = 2.41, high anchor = 2.39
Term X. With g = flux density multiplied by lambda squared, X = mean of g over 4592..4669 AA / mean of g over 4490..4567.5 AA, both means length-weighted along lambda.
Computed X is 1.12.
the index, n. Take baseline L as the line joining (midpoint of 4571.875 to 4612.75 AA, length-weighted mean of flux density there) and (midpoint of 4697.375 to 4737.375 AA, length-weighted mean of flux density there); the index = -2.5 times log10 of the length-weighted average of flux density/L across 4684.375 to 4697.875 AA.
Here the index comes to 0.10 mag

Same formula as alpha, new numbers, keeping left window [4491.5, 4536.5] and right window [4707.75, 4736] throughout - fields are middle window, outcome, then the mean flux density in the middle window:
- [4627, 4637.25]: -0.57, 2.45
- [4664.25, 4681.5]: 0.65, 2.28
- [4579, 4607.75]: 0.60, 2.23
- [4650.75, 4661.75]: -0.64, 2.49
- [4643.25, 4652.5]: 0.49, 2.22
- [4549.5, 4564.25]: 0.09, 2.23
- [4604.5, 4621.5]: -0.75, 2.4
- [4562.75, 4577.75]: 0.17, 2.23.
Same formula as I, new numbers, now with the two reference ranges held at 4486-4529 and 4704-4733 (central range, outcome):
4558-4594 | 0.05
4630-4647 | -0.02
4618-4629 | -0.02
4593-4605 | 0.01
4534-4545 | 0.05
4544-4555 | 0.03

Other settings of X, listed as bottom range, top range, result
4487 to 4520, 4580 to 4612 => 1.05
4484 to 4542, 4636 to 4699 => 1.11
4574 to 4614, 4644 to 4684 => 1.06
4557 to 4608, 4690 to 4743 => 1.13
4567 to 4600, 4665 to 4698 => 1.06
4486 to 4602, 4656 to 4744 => 1.14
